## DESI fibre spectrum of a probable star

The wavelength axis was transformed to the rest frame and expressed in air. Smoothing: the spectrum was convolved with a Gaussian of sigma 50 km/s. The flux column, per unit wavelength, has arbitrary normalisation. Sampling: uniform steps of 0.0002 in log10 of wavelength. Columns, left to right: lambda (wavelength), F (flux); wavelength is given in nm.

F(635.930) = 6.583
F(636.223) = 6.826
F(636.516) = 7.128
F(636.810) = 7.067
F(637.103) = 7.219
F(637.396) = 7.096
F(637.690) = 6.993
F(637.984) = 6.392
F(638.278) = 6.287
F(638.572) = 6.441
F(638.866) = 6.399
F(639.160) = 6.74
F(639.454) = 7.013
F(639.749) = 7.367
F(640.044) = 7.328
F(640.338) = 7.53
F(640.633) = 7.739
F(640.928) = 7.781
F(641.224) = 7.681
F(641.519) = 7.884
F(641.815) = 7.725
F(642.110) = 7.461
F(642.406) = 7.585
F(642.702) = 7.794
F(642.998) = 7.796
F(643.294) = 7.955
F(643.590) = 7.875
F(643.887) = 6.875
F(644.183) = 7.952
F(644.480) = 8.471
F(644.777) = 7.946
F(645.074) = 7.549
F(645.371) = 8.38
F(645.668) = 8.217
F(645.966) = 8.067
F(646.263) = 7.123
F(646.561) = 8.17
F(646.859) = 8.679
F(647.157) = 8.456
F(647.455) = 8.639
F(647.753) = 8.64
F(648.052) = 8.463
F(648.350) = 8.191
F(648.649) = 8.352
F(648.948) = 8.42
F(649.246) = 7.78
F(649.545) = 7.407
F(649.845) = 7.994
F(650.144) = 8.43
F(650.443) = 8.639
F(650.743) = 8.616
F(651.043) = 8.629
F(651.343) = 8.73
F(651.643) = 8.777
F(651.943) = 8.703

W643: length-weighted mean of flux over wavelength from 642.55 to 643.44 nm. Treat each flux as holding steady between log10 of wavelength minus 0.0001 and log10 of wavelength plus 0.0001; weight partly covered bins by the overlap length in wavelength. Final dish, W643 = 7.85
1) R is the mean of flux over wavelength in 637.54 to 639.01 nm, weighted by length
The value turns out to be 6.5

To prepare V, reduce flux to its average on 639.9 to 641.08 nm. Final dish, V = 7.6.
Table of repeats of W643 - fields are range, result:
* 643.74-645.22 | 7.76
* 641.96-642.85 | 7.62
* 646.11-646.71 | 7.65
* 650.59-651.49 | 8.65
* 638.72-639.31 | 6.58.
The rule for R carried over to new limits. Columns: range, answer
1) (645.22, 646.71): 7.99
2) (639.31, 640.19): 7.23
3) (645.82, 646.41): 7.6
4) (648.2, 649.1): 8.33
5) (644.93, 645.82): 8.05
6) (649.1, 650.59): 8.05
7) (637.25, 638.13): 6.82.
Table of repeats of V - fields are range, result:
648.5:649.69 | 8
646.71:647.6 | 8.59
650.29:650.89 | 8.63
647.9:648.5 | 8.32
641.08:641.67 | 7.78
